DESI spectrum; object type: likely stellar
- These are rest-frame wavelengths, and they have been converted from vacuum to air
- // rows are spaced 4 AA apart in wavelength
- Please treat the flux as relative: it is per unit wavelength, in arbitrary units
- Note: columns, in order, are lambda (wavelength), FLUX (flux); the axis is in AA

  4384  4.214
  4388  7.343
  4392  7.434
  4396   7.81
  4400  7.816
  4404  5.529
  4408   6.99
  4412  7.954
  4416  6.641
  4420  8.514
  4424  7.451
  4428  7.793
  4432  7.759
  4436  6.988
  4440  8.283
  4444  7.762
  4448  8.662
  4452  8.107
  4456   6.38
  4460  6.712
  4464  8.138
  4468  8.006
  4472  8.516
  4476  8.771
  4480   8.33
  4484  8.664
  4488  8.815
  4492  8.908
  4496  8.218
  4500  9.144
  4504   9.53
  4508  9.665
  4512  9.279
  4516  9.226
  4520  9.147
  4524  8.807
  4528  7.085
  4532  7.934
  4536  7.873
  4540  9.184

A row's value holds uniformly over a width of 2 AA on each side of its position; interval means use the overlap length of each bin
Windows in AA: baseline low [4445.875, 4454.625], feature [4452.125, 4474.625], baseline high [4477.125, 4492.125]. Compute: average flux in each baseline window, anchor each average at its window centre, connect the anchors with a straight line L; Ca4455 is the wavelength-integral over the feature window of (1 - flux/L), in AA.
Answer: 2.1 AA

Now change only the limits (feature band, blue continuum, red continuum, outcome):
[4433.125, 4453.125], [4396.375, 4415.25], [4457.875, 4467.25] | -1.6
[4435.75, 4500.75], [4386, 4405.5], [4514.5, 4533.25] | -1.9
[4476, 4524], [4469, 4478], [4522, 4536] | -4.2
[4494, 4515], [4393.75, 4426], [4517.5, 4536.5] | -2.9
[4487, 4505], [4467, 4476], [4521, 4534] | -1.4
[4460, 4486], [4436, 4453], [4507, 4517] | 1.1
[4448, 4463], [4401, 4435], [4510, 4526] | 1.2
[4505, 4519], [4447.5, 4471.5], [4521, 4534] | -2.5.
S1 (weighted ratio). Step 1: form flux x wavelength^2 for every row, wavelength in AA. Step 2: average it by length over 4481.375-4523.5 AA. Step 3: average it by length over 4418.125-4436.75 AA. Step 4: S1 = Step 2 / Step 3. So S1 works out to 1.21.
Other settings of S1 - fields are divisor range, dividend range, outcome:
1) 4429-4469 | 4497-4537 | 1.18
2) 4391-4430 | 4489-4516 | 1.29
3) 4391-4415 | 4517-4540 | 1.22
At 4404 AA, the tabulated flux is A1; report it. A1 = 5.529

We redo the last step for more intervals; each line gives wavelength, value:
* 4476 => 8.771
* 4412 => 7.954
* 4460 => 6.712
